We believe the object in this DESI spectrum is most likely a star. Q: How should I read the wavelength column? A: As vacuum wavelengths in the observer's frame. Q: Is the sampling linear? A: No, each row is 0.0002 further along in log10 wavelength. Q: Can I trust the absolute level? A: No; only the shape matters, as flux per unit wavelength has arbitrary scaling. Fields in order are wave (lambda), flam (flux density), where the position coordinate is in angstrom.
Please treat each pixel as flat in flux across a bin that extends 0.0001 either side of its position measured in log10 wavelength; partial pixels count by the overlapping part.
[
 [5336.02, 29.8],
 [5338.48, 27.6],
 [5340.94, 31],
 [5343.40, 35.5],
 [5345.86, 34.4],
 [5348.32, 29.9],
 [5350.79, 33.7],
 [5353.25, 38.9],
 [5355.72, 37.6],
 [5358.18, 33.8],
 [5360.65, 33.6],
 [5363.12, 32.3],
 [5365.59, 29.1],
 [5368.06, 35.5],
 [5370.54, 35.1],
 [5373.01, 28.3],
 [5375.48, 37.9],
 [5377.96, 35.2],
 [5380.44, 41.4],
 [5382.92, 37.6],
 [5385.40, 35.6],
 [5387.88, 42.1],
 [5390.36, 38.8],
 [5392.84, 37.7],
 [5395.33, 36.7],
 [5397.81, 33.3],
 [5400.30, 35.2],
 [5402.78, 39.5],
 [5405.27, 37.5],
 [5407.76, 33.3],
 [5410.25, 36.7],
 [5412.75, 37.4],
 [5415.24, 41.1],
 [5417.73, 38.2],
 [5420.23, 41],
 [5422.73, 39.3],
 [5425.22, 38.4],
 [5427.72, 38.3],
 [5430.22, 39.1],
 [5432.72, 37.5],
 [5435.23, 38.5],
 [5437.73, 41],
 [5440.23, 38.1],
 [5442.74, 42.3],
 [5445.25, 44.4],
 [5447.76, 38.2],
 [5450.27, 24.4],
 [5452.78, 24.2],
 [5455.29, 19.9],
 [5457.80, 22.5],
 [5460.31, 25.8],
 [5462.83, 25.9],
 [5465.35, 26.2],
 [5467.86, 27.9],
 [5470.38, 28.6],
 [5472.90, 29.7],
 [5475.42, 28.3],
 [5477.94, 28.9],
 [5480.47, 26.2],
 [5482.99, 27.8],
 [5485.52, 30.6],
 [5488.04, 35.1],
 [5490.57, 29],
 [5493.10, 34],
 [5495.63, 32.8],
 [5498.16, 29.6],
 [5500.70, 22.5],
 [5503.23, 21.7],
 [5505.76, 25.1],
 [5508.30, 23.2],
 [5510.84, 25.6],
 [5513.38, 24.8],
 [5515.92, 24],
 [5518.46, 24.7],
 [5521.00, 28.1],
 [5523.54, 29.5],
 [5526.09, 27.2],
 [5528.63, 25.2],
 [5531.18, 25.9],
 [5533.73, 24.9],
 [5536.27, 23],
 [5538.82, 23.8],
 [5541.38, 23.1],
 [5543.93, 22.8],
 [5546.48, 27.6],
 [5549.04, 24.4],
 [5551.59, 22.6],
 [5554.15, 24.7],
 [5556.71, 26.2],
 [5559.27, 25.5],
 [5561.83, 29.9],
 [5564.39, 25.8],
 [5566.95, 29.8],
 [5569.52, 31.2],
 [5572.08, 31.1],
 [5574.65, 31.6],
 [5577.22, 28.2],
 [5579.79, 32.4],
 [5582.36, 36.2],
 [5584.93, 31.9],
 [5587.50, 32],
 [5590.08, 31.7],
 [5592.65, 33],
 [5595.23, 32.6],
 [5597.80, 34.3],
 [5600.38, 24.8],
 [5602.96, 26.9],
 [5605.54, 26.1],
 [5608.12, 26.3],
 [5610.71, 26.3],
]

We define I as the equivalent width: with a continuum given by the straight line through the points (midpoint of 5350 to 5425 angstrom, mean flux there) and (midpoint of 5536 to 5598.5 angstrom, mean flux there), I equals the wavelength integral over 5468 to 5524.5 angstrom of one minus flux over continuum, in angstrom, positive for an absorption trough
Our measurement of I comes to 7.2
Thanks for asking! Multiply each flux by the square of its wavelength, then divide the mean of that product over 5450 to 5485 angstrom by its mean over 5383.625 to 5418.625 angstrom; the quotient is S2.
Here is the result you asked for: 0.72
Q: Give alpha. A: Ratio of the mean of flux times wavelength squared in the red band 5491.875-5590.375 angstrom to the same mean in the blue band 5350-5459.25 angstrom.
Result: 0.80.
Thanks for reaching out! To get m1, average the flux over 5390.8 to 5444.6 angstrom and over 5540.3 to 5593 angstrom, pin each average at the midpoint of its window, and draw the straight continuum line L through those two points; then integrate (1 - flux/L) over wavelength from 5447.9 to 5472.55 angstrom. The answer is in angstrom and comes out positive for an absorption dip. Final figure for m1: 6.7 angstrom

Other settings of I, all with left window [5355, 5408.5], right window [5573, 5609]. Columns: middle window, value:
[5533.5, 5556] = 5.4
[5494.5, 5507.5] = 2.6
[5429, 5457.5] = -0.4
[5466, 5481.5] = 2.5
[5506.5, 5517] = 2.6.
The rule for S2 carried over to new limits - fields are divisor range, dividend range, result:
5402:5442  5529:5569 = 0.69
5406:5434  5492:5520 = 0.71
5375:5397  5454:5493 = 0.75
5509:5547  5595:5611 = 1.14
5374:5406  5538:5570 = 0.73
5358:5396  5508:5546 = 0.74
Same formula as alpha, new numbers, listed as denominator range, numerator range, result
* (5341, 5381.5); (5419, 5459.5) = 1.06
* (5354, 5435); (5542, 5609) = 0.84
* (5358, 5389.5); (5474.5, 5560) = 0.79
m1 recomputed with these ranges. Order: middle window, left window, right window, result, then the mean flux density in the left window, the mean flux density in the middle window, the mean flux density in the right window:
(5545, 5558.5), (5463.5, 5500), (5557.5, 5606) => 2.2 angstrom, 29.5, 25.1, 30.3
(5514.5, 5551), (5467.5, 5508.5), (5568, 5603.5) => 5.5 angstrom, 28.4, 25.3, 31.4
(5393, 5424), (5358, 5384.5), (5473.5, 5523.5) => -4.7 angstrom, 34.6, 37.4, 27.5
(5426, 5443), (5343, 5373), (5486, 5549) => -4.9 angstrom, 33.8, 39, 26.4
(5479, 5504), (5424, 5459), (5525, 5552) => 0.4 angstrom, 34.8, 29.1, 24.6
